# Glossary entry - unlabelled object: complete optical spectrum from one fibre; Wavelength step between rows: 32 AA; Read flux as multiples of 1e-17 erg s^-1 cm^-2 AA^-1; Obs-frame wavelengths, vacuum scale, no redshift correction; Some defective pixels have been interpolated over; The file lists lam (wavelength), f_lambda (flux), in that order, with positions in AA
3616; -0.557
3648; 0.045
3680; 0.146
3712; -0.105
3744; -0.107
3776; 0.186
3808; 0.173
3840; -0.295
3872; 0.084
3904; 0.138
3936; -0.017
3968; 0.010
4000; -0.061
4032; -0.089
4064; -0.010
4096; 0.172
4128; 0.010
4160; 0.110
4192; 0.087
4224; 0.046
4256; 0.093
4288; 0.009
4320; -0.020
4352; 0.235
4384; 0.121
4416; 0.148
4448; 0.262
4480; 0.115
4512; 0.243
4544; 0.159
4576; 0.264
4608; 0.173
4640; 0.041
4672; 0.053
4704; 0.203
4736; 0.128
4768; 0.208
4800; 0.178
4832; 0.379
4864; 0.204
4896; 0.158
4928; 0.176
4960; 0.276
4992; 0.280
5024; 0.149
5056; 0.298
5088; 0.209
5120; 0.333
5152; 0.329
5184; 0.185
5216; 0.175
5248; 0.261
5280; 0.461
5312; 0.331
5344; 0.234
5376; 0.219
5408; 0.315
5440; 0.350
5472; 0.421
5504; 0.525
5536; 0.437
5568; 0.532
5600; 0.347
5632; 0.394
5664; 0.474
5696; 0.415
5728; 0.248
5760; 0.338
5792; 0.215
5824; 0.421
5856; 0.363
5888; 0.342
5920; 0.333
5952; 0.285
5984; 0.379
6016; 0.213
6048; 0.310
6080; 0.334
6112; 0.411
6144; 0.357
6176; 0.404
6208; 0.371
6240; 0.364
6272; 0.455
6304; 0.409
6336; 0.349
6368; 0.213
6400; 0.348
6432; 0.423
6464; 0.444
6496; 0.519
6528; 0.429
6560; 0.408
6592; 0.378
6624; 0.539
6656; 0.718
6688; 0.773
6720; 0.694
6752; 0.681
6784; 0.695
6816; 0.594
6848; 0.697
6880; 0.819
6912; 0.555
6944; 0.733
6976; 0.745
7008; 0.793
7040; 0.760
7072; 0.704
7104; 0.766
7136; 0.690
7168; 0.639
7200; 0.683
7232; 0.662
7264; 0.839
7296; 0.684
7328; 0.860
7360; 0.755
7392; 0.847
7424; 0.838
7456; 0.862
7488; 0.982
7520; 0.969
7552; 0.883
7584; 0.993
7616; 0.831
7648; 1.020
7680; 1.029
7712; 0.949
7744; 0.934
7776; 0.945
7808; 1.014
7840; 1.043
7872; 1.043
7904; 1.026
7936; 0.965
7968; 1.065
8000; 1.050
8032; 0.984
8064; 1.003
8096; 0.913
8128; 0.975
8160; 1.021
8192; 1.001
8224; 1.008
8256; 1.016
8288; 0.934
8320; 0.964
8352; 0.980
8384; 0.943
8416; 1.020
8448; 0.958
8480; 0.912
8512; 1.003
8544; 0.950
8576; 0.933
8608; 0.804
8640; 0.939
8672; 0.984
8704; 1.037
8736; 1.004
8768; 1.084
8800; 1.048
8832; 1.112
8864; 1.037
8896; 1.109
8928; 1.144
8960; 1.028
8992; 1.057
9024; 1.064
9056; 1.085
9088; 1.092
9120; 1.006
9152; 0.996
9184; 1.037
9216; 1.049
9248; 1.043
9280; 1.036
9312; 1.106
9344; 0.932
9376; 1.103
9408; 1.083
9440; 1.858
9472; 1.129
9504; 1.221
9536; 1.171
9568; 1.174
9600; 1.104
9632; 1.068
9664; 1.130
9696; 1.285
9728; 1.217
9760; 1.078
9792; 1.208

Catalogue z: 0.663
